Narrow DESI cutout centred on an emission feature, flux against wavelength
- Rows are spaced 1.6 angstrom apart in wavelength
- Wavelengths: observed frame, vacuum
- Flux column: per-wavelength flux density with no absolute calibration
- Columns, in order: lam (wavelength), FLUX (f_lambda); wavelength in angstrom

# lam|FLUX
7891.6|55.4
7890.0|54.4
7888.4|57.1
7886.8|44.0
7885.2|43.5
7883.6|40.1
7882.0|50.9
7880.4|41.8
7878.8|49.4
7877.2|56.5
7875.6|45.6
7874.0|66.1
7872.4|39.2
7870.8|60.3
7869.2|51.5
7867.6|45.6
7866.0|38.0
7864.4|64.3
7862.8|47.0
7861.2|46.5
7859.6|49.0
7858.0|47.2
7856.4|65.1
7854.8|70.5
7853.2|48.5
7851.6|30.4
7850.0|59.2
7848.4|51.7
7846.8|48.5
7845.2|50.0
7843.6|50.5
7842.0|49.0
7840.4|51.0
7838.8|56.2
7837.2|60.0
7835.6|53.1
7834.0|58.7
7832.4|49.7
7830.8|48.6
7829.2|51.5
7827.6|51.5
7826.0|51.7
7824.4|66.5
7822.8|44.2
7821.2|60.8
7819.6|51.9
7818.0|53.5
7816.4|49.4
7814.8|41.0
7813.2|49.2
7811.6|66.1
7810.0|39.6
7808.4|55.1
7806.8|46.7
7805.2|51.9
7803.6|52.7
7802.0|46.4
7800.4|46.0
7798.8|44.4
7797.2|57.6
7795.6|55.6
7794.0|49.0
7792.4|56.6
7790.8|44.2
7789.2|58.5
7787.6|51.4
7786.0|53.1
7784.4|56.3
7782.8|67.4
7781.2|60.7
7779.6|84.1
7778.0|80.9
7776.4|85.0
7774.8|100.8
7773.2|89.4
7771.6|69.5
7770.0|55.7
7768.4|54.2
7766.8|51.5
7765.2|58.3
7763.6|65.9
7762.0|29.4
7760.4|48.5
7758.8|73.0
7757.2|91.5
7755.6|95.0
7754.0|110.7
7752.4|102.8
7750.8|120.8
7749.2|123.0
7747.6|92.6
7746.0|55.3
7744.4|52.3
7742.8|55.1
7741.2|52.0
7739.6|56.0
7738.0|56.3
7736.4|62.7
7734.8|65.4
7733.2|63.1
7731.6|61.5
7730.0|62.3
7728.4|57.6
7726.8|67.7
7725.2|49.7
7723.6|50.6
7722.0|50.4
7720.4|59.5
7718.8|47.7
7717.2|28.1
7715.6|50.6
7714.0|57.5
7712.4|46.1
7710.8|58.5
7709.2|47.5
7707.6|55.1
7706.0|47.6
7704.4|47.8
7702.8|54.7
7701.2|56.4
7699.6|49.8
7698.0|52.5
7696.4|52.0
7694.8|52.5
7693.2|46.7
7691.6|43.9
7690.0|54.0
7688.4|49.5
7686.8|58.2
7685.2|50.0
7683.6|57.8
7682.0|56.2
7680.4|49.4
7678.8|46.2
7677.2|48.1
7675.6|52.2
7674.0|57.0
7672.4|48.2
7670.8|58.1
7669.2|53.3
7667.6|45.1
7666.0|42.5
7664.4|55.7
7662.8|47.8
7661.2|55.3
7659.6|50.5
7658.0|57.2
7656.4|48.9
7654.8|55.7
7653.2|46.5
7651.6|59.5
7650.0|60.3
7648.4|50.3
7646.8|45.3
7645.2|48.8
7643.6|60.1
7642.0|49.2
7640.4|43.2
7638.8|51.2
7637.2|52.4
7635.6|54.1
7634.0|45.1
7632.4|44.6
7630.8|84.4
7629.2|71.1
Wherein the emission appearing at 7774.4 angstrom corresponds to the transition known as [N II] 6583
